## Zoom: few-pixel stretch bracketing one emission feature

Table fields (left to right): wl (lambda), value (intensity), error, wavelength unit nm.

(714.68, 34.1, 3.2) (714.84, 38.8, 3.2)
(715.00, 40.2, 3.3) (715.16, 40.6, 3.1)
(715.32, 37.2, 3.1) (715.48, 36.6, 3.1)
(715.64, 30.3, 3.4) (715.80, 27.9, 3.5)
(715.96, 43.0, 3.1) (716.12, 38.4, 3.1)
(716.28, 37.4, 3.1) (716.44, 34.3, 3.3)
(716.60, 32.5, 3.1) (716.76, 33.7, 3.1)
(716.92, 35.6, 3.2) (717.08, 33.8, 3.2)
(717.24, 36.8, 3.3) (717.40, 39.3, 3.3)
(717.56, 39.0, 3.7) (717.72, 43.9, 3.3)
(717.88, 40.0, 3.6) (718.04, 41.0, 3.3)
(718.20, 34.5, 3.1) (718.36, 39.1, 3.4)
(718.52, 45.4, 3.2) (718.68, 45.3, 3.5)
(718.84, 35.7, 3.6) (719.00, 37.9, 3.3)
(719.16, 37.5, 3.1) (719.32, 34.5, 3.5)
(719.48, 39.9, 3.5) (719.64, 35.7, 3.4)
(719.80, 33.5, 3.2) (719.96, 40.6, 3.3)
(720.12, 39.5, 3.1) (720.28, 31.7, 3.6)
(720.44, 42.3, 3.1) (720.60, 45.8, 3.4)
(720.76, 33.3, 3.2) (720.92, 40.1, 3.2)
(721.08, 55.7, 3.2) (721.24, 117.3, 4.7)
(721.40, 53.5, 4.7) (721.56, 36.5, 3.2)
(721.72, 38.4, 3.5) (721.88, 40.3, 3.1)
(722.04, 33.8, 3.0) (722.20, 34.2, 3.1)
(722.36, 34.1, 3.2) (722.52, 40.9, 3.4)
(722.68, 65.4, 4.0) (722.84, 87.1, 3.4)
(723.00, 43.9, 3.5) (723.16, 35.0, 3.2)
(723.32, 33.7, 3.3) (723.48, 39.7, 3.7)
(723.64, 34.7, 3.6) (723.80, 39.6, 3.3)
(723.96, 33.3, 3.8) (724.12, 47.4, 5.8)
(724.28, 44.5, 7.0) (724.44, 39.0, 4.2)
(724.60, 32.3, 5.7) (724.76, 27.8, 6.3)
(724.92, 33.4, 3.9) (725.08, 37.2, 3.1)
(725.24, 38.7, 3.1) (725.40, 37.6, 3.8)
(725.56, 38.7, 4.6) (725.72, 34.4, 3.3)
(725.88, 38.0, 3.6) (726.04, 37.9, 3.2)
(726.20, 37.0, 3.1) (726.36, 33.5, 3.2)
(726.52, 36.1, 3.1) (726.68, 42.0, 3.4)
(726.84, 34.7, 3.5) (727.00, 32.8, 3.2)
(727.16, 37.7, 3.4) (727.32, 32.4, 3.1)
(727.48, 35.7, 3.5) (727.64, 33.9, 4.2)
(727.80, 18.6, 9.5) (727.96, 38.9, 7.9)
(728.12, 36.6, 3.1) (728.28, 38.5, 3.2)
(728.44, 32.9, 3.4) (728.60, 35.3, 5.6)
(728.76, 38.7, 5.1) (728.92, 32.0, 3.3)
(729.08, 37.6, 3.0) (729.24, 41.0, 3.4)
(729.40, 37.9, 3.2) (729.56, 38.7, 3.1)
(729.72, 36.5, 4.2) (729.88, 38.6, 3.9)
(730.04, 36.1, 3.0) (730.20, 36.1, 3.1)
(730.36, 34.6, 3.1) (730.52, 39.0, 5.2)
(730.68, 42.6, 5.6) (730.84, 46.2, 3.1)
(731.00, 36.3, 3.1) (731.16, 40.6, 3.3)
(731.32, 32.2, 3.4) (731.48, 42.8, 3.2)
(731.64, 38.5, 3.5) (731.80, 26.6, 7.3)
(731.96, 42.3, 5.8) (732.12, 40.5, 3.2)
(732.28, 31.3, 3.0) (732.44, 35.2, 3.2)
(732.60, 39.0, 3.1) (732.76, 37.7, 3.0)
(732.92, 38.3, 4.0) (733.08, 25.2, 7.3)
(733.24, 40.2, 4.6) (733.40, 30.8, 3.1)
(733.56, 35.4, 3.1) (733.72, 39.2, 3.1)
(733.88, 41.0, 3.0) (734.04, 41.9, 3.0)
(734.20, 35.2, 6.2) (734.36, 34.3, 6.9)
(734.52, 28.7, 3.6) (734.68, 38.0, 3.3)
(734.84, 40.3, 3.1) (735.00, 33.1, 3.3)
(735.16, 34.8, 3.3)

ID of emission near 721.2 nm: [S II]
